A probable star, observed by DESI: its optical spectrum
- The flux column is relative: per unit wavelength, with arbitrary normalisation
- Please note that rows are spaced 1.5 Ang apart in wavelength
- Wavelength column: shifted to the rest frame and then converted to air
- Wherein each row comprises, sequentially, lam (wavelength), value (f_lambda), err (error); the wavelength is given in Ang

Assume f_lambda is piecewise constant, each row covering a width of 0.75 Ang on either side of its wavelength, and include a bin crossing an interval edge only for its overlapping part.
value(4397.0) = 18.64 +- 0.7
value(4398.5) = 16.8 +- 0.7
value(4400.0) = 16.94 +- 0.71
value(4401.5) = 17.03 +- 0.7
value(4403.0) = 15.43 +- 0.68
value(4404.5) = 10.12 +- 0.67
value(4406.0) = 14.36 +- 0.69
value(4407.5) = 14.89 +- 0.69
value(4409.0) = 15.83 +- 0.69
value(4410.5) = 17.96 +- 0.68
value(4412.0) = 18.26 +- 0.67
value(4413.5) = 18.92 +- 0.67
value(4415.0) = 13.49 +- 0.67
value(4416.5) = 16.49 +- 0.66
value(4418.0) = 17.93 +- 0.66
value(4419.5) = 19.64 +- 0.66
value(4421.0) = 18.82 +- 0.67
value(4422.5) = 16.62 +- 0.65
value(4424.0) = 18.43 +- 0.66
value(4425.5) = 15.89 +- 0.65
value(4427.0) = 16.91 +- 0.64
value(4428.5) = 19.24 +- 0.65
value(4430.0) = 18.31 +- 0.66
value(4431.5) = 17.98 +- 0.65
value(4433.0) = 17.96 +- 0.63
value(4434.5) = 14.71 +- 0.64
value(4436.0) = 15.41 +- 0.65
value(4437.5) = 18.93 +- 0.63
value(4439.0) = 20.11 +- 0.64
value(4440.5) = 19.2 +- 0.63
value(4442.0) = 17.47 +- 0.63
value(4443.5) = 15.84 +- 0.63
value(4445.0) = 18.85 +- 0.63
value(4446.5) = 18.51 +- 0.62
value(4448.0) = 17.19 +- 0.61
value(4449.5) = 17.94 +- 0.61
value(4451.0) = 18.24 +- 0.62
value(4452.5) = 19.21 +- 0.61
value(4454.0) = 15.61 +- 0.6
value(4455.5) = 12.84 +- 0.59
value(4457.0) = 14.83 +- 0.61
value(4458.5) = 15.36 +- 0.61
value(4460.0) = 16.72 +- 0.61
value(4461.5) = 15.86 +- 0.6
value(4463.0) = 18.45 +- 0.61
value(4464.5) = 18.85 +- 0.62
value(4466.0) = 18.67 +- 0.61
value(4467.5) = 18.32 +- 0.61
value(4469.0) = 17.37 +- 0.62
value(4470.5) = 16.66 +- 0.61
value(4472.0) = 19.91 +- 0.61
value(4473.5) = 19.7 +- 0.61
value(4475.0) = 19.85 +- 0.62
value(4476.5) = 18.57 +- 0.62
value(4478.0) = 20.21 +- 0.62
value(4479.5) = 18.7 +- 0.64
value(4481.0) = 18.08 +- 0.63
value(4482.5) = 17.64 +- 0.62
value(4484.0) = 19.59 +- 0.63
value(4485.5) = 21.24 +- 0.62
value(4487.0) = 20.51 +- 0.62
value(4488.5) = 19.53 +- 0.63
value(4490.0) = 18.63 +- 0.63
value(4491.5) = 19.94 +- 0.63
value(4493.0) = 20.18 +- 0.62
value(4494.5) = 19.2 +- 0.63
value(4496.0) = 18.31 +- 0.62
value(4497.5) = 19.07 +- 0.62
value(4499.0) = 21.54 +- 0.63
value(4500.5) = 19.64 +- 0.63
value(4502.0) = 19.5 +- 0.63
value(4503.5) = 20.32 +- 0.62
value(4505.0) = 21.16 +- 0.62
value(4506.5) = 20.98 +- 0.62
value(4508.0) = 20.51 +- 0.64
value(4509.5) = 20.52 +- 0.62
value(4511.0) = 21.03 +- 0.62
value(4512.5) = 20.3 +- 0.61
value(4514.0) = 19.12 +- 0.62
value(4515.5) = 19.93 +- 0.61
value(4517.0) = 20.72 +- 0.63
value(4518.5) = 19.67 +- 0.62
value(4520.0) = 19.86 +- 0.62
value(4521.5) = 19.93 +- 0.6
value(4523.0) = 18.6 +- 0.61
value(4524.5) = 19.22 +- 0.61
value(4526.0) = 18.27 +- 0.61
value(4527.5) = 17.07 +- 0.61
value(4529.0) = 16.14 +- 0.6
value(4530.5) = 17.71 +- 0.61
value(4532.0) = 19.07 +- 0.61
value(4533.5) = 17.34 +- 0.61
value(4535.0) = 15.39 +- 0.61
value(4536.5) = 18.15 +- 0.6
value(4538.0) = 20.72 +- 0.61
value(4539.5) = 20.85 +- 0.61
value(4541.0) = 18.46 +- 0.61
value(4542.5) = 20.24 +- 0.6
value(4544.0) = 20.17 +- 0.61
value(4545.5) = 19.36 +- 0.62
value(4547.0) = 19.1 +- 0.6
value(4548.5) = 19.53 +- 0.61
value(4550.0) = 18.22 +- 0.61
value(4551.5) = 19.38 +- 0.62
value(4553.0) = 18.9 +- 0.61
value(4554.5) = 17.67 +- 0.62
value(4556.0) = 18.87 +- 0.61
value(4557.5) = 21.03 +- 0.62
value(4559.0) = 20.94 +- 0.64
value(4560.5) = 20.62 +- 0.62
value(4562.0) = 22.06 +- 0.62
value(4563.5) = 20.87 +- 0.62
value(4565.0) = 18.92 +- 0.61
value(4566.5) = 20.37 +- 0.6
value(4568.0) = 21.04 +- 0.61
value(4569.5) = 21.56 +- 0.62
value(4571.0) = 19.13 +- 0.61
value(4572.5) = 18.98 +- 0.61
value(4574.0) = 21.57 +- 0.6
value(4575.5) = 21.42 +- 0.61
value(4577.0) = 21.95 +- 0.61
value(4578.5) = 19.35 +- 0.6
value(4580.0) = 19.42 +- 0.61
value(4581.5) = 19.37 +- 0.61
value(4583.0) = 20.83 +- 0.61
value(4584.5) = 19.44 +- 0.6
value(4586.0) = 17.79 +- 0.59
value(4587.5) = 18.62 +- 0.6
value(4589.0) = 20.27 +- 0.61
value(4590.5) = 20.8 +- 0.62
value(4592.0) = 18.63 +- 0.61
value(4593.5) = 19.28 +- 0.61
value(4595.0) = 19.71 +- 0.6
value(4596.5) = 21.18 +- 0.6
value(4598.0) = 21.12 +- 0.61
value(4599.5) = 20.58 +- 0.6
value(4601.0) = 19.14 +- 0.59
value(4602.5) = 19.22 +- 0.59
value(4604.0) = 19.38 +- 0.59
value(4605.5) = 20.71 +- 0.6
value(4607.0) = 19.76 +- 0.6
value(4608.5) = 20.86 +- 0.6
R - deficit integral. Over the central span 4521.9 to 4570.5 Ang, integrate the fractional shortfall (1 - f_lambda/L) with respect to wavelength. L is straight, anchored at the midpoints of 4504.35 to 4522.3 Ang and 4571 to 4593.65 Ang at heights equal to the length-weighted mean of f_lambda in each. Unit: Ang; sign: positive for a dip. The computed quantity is 2.0 Ang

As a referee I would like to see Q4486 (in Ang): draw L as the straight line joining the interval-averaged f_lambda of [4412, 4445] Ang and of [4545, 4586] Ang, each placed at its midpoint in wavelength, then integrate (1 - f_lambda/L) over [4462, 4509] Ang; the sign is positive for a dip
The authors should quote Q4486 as -2.0 Ang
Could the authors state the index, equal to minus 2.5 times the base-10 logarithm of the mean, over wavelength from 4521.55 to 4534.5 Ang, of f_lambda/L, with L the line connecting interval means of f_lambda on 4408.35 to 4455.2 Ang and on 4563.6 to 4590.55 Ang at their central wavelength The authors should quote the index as 0.07 mag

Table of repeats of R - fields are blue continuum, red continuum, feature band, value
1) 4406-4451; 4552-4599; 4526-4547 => 0.9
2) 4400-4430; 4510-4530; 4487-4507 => -1.3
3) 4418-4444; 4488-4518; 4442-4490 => 2.1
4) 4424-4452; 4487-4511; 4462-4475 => 0.2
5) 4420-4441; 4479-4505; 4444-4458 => 1.0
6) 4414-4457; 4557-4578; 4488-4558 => 0.9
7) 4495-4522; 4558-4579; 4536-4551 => 0.7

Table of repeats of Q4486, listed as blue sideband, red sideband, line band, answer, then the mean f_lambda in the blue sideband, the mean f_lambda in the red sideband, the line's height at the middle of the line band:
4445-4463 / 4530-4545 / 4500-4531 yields -2.16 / 16.7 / 18.8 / 18.3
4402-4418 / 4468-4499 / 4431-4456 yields -0.24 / 15.7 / 19.2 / 17.3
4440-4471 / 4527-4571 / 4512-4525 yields -0.75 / 17.2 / 19.3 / 18.6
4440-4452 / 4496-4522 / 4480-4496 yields 0.02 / 17.9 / 20.2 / 19.4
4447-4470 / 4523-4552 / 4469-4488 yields -1.85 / 17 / 18.6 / 17.4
